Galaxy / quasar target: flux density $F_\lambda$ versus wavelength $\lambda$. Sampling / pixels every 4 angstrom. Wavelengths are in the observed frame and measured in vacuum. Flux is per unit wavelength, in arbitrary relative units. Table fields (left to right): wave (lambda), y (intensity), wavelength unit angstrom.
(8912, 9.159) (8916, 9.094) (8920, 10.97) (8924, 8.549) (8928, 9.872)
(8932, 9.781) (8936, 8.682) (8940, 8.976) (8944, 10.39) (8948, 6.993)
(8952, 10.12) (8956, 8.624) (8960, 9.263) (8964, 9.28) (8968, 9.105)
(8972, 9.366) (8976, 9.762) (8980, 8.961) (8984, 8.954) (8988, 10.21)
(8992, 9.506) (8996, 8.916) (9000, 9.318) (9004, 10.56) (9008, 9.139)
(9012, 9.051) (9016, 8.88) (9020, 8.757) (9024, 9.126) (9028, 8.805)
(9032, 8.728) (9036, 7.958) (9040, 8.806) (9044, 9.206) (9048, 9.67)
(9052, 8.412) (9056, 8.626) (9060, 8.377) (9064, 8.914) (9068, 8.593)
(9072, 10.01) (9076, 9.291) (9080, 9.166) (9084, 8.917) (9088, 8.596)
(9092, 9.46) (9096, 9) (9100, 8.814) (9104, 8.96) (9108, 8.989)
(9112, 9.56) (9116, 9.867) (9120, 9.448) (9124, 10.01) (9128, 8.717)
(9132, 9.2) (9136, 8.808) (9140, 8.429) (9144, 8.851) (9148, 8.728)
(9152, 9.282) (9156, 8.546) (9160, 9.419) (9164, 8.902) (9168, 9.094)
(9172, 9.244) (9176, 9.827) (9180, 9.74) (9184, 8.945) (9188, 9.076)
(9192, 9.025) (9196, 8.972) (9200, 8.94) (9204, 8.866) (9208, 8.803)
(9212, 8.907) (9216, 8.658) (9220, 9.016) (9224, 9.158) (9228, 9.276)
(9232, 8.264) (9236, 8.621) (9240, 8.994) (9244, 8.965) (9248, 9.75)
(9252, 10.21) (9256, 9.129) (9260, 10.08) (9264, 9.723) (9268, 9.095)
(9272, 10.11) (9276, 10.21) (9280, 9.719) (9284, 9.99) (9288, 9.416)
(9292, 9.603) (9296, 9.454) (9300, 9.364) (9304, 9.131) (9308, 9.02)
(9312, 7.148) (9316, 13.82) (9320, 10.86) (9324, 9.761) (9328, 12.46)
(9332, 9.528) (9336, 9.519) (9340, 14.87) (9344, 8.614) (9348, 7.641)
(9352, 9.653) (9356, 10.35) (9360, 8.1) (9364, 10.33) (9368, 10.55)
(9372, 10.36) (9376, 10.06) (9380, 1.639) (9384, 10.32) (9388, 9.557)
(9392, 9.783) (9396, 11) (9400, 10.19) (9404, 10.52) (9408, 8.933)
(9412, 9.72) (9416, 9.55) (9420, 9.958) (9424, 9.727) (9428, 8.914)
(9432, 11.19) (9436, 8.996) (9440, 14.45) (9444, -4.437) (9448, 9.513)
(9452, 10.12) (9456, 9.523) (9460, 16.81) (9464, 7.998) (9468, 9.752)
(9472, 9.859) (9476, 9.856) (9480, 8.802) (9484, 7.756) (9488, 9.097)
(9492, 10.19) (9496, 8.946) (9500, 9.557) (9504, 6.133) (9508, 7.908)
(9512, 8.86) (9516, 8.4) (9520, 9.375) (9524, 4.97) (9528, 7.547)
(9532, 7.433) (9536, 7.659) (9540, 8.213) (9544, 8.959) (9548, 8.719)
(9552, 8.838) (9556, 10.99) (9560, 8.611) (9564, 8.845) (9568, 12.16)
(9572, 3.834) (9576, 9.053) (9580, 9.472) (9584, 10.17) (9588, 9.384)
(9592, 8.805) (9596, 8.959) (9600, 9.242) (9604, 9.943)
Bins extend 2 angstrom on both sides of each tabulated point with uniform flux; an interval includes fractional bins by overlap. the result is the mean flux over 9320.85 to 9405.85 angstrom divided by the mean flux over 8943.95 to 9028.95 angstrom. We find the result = 1.1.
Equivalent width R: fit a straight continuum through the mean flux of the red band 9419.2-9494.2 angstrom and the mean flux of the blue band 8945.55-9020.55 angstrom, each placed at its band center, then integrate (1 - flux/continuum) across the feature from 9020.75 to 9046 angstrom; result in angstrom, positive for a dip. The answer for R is 1.3 angstrom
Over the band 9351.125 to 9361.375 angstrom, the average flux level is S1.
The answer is 9.41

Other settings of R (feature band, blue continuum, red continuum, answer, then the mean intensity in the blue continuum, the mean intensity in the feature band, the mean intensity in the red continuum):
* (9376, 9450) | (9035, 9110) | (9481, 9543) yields -4.9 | 8.95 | 8.89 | 8.16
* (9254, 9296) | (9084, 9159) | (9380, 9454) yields -2.8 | 9.07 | 9.7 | 9.13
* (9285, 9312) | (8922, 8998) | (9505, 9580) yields -1.5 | 9.23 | 9.19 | 8.35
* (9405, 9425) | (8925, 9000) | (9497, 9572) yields -2.4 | 9.26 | 9.62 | 8.39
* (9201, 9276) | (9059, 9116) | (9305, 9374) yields 3.8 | 9.09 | 9.22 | 10.1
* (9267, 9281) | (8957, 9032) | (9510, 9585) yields -1.5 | 9.25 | 9.84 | 8.51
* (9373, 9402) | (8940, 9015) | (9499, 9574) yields -1.6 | 9.29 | 8.98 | 8.25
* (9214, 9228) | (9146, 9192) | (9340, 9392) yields 0.3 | 9.16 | 8.99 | 9.19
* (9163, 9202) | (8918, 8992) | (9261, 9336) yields 2.1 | 9.33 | 9.18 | 9.9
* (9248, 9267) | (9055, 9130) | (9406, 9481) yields -1.0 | 9.13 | 9.75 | 9.44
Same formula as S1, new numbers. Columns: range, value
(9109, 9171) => 9.12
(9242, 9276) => 9.67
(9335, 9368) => 9.94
